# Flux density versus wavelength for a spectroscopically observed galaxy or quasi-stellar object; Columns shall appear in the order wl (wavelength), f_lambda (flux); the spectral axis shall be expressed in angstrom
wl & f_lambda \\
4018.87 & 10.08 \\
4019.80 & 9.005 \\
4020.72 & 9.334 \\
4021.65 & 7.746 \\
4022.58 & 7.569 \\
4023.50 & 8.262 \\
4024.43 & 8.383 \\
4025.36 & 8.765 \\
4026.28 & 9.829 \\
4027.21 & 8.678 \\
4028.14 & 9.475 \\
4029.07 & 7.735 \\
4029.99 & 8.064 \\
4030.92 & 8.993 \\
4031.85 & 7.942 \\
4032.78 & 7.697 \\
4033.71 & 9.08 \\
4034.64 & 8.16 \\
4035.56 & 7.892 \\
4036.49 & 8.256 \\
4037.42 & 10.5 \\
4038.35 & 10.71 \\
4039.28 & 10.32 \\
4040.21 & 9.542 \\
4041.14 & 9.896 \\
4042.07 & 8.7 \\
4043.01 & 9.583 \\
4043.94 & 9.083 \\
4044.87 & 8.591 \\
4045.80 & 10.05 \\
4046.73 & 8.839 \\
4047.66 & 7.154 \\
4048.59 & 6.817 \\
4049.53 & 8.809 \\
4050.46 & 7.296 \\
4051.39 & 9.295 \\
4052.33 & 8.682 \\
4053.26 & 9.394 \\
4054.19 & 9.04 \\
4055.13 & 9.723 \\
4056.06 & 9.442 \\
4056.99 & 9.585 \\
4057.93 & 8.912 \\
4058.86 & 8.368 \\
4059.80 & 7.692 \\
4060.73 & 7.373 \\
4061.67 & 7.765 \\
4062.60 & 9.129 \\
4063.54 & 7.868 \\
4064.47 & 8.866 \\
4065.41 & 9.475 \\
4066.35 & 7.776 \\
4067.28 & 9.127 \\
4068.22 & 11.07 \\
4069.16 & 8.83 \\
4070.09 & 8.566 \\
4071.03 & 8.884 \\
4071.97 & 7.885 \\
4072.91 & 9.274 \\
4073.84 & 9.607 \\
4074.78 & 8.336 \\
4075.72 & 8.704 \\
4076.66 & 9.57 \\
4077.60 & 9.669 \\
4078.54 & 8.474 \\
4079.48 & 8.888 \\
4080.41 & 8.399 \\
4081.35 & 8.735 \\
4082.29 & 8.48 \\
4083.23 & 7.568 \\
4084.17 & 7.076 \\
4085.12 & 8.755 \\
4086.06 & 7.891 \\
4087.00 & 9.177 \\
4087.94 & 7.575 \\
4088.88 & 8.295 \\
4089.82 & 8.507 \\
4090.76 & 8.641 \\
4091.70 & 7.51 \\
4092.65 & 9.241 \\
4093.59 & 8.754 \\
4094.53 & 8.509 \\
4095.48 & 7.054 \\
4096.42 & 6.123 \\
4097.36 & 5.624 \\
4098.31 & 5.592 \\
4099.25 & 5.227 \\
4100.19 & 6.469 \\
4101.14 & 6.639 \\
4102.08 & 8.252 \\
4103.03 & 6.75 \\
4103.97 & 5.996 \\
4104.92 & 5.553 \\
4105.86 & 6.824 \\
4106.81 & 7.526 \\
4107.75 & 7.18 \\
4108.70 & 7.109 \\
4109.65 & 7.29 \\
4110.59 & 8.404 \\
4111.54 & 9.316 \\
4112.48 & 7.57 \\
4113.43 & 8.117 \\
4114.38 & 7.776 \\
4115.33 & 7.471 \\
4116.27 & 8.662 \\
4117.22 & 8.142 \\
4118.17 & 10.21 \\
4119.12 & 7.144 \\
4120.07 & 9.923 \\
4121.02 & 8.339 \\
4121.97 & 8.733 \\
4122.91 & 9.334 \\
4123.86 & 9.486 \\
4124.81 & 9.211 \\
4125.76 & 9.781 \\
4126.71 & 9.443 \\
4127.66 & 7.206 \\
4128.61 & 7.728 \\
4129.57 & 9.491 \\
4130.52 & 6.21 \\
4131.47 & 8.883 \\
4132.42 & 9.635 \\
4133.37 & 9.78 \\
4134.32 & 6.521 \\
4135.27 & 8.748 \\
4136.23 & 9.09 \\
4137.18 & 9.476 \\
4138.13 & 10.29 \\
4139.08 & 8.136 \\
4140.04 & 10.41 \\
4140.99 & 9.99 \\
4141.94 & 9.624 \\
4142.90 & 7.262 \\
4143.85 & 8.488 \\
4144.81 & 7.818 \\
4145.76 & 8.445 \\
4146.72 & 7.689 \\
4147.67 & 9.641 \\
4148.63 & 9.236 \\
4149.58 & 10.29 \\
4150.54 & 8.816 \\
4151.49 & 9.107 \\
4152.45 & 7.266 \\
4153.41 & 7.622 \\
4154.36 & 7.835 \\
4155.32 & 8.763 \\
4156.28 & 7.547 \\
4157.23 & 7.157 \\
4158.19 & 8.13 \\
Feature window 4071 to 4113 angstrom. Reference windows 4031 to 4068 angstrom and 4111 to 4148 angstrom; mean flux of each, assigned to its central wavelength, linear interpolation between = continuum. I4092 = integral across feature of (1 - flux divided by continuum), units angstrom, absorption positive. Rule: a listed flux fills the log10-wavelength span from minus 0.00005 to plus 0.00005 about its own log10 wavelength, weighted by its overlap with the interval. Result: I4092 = 4.4 angstrom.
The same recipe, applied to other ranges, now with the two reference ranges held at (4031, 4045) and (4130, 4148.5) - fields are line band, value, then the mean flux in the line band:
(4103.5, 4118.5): 2.0 angstrom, 7.67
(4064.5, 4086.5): 0.5 angstrom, 8.74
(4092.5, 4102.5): 2.2 angstrom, 6.97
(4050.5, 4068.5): 0.4 angstrom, 8.81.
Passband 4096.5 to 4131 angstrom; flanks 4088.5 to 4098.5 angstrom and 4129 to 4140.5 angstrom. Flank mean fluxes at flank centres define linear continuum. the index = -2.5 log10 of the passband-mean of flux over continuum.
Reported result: 0.07 mag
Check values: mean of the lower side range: 7.67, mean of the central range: 7.75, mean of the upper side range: 8.87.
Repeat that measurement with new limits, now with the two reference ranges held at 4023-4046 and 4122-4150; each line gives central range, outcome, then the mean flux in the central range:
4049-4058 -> -0.01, 9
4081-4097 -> 0.11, 8.09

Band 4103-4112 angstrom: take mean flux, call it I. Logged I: 7.22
